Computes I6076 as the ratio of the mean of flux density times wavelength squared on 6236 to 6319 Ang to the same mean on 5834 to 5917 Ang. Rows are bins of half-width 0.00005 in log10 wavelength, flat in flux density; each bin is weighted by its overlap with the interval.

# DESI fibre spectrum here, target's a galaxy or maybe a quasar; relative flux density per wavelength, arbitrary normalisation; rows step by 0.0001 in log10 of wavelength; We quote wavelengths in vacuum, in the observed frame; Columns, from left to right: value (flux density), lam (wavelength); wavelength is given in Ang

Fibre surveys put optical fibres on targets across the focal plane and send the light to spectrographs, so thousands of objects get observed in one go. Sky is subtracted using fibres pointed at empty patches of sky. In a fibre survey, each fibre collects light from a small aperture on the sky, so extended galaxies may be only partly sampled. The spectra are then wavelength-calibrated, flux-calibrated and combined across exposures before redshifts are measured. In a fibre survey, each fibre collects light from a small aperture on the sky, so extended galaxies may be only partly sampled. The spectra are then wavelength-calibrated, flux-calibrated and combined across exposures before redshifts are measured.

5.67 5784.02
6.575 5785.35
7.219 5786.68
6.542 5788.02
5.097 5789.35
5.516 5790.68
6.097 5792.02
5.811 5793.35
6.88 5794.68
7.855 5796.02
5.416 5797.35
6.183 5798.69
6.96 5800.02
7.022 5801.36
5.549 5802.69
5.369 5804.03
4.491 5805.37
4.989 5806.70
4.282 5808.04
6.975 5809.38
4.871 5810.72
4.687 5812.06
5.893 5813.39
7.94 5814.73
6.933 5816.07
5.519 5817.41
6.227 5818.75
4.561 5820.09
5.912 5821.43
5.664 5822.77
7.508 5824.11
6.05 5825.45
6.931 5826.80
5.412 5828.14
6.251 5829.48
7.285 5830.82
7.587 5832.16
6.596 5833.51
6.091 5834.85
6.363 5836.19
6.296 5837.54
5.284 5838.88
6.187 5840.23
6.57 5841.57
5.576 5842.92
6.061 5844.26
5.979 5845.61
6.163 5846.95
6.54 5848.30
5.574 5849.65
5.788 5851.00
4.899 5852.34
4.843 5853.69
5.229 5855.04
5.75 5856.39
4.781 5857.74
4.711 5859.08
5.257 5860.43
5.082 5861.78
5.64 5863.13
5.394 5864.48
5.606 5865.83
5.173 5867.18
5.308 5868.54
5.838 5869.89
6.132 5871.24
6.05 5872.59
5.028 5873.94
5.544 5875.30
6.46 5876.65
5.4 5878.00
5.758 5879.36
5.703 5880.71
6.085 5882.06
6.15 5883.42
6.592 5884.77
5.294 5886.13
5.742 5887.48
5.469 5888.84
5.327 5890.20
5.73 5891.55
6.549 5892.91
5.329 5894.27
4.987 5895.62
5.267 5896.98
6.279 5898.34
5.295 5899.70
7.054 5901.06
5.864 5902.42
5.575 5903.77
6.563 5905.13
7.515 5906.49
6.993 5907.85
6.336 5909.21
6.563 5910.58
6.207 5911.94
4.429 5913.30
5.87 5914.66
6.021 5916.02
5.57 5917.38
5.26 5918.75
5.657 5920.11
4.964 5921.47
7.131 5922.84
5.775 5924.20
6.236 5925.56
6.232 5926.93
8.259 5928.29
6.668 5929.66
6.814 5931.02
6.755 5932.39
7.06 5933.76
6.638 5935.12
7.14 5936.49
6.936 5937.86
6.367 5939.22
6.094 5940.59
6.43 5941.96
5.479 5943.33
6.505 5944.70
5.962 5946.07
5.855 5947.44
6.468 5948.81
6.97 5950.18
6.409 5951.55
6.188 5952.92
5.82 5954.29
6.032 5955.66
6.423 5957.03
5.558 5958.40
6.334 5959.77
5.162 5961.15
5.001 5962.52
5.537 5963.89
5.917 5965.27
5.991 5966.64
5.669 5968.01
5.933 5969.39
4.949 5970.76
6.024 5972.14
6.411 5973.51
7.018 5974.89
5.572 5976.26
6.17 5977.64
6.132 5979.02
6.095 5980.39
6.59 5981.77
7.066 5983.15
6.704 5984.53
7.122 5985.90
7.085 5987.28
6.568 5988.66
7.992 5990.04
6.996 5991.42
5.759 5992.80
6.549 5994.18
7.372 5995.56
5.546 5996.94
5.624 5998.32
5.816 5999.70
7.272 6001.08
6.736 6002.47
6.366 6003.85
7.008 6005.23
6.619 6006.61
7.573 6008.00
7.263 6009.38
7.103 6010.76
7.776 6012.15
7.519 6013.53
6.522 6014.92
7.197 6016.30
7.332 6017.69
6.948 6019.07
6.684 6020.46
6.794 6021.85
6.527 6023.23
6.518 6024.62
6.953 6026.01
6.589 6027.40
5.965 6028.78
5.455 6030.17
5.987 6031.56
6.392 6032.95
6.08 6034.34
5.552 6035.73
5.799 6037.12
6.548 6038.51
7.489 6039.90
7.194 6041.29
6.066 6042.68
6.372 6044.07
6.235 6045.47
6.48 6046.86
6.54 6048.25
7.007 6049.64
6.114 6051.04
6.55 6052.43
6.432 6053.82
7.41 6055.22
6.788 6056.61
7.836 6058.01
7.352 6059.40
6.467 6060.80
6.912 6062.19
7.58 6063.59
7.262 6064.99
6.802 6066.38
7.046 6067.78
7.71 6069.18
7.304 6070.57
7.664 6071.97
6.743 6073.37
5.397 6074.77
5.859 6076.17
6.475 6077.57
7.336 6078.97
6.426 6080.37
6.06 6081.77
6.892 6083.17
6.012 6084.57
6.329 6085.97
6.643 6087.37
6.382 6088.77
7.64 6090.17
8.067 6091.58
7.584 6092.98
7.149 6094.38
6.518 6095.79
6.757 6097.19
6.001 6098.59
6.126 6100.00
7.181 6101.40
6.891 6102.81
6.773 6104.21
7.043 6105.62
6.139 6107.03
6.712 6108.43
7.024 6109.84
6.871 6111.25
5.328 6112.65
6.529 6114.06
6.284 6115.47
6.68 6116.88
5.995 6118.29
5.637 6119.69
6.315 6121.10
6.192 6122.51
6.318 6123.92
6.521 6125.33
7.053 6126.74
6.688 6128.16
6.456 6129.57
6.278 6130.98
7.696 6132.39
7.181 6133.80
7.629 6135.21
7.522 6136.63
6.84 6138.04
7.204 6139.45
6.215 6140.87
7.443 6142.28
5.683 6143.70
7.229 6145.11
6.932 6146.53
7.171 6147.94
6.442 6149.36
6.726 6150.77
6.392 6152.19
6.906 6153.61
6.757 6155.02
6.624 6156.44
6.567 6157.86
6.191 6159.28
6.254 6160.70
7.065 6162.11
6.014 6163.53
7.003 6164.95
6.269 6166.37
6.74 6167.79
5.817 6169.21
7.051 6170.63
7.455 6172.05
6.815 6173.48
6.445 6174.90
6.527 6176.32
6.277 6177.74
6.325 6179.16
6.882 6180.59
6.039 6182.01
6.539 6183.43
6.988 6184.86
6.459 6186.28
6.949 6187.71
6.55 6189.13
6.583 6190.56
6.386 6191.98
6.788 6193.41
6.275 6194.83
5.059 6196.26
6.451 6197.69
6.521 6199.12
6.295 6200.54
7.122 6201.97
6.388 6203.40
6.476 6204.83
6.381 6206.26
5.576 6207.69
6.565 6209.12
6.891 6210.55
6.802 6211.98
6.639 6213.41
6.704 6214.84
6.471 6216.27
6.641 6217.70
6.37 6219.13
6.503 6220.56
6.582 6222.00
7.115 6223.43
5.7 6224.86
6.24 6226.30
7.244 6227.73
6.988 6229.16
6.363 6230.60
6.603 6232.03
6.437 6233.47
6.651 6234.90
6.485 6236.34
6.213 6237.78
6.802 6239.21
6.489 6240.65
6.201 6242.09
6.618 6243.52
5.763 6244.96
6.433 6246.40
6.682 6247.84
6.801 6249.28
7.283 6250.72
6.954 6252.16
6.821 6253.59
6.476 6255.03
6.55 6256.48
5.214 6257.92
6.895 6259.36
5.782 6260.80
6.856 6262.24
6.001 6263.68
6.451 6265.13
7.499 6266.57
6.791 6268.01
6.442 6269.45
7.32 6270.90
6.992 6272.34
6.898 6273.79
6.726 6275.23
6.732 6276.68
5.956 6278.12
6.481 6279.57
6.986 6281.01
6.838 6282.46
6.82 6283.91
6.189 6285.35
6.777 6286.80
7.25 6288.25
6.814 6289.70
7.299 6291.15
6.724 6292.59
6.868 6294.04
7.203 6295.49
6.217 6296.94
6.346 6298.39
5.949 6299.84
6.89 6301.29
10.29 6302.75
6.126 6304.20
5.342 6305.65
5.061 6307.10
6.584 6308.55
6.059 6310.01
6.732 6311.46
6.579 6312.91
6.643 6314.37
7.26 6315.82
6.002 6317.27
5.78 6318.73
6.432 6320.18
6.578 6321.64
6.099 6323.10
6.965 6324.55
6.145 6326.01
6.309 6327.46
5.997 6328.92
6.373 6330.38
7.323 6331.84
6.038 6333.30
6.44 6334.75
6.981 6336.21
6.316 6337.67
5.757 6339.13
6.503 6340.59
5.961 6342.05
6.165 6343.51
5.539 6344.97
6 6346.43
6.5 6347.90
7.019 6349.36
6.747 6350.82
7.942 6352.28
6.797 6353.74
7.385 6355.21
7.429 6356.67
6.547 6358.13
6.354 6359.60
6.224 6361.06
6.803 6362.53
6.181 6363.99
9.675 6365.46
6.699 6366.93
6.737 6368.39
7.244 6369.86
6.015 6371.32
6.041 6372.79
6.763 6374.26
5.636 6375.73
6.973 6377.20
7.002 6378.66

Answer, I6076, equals 1.3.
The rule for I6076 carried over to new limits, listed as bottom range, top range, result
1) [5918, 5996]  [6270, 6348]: 1.16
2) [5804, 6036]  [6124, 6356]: 1.19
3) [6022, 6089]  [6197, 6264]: 1.04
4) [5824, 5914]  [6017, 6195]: 1.23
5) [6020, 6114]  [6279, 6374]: 1.08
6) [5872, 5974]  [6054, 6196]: 1.19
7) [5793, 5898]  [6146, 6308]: 1.28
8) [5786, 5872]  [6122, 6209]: 1.25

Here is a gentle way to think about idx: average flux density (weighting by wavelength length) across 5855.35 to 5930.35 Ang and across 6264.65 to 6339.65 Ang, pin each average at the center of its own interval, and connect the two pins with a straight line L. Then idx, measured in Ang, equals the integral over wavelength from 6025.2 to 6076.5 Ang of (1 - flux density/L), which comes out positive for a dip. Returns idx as -4.3 Ang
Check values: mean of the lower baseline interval 5.84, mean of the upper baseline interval 6.61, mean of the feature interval 6.65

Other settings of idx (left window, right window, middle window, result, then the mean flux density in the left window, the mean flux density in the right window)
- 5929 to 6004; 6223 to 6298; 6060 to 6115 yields -2.6 Ang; 6.32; 6.63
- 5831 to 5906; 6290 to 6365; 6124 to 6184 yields -4.2 Ang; 5.79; 6.56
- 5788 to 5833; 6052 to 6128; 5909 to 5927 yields 1.3 Ang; 6.06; 6.72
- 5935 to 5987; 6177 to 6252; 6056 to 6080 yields -2.5 Ang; 6.18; 6.51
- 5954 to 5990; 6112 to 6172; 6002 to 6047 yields -2.6 Ang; 6.15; 6.63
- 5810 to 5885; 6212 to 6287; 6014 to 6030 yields -1.3 Ang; 5.87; 6.59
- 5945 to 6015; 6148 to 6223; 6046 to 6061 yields -0.9 Ang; 6.4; 6.54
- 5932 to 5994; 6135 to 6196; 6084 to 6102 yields -0.8 Ang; 6.29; 6.65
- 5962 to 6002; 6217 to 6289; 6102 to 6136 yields -0.8 Ang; 6.3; 6.6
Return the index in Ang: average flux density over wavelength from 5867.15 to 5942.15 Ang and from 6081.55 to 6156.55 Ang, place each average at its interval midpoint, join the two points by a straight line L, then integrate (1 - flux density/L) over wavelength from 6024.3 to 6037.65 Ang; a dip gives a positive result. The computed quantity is 0.7 Ang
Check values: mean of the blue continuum 6.07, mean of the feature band 6.12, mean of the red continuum 6.7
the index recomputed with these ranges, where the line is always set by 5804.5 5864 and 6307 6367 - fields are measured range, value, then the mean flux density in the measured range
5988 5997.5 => -0.99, 6.7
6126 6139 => -1.60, 7.04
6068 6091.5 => -2.01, 6.72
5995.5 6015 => -2.28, 6.8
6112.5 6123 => 0.15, 6.16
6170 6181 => -0.67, 6.71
